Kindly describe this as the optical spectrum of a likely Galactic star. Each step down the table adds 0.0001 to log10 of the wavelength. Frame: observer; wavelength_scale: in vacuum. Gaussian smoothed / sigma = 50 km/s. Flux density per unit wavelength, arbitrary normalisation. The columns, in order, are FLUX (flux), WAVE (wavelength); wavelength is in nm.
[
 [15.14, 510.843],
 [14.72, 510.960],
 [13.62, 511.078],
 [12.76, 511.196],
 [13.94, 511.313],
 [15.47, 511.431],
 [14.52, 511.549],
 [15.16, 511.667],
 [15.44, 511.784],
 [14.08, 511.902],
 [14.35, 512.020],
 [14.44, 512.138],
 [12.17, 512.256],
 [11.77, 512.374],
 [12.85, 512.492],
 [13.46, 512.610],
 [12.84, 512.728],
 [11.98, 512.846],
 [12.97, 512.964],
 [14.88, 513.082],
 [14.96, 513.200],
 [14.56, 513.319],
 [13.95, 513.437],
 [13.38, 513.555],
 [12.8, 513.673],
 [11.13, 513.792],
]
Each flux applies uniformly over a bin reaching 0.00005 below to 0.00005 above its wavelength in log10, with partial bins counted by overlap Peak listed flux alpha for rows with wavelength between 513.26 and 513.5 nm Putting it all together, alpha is 14.56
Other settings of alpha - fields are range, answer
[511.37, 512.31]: 15.47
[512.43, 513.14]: 14.88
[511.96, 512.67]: 14.44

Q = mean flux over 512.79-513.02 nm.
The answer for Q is 12.5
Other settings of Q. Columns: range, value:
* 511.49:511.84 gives 15.1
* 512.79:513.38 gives 13.9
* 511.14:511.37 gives 13.4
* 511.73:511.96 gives 14.7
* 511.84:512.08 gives 14.2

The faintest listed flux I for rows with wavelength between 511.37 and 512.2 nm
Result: 14.08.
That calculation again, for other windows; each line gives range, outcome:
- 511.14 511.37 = 12.76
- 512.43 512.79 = 12.84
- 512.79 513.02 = 11.98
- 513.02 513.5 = 13.95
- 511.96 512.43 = 11.77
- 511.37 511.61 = 14.52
